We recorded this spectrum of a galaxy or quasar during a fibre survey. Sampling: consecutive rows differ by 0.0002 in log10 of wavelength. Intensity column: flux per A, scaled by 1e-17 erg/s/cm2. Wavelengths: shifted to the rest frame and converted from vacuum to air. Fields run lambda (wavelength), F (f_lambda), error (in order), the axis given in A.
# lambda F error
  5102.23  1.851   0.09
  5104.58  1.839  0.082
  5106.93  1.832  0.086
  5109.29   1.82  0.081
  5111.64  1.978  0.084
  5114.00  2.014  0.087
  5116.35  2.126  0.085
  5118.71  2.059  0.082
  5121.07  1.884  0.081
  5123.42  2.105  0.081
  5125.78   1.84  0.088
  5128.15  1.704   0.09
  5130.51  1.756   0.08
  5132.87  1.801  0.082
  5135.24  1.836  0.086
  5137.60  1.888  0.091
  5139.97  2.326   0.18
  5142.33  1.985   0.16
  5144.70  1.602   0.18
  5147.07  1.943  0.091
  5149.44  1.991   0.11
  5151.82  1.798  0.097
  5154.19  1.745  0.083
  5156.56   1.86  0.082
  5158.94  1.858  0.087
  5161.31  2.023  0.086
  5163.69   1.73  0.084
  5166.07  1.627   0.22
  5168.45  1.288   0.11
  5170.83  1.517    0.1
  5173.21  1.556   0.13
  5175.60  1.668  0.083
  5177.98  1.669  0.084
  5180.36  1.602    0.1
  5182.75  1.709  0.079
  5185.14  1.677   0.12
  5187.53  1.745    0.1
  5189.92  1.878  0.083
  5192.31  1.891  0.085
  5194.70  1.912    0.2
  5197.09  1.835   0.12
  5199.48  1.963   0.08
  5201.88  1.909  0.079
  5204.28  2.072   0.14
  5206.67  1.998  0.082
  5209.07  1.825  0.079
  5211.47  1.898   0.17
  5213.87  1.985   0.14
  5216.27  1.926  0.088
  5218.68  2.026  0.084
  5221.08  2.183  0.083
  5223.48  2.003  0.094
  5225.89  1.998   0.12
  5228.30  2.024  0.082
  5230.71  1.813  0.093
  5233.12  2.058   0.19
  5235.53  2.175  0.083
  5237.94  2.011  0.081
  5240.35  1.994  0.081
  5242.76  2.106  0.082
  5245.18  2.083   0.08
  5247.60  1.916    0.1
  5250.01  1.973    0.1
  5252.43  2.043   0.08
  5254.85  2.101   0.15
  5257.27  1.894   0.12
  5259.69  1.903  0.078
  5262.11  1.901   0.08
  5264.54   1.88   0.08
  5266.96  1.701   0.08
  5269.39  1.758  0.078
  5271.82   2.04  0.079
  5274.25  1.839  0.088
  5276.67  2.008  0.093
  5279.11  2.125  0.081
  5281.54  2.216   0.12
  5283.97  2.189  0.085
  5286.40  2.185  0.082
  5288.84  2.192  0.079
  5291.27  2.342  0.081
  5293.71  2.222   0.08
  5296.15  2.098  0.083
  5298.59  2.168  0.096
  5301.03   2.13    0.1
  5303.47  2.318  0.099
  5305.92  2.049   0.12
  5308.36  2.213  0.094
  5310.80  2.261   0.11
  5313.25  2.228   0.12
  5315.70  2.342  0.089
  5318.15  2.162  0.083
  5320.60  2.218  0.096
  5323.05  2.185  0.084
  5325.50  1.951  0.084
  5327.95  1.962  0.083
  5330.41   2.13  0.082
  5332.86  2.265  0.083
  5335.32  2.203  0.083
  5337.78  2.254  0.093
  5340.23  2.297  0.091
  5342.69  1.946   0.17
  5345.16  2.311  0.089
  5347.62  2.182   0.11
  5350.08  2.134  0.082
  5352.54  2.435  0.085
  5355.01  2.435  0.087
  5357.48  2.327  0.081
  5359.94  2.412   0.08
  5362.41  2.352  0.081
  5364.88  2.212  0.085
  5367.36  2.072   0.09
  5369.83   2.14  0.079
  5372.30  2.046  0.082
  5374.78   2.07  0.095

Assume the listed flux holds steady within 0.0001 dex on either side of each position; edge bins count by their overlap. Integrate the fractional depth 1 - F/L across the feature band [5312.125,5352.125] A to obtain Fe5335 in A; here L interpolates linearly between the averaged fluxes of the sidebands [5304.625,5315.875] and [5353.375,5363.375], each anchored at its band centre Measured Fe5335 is 1.9 A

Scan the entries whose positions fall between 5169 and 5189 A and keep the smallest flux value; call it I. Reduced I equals 1.517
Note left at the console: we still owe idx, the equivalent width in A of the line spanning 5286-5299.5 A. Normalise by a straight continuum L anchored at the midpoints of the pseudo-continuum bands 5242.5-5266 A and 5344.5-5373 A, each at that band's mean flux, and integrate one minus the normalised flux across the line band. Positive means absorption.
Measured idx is -0.82 A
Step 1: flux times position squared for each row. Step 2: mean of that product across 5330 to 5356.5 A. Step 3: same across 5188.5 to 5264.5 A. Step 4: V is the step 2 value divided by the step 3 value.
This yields 1.19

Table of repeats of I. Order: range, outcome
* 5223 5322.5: 1.701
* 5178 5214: 1.602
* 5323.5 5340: 1.951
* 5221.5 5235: 1.813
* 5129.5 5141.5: 1.756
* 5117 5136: 1.704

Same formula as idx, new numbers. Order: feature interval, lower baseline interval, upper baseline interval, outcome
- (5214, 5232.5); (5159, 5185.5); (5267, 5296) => -1.4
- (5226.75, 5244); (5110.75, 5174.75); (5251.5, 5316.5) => -0.2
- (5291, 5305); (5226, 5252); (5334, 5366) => -0.3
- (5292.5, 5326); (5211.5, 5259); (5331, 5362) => -0.1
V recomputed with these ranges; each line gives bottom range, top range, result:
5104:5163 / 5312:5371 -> 1.26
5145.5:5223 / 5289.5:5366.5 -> 1.28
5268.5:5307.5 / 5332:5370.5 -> 1.09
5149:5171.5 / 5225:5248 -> 1.20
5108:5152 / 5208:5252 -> 1.08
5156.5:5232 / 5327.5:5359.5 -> 1.29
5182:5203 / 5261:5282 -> 1.08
